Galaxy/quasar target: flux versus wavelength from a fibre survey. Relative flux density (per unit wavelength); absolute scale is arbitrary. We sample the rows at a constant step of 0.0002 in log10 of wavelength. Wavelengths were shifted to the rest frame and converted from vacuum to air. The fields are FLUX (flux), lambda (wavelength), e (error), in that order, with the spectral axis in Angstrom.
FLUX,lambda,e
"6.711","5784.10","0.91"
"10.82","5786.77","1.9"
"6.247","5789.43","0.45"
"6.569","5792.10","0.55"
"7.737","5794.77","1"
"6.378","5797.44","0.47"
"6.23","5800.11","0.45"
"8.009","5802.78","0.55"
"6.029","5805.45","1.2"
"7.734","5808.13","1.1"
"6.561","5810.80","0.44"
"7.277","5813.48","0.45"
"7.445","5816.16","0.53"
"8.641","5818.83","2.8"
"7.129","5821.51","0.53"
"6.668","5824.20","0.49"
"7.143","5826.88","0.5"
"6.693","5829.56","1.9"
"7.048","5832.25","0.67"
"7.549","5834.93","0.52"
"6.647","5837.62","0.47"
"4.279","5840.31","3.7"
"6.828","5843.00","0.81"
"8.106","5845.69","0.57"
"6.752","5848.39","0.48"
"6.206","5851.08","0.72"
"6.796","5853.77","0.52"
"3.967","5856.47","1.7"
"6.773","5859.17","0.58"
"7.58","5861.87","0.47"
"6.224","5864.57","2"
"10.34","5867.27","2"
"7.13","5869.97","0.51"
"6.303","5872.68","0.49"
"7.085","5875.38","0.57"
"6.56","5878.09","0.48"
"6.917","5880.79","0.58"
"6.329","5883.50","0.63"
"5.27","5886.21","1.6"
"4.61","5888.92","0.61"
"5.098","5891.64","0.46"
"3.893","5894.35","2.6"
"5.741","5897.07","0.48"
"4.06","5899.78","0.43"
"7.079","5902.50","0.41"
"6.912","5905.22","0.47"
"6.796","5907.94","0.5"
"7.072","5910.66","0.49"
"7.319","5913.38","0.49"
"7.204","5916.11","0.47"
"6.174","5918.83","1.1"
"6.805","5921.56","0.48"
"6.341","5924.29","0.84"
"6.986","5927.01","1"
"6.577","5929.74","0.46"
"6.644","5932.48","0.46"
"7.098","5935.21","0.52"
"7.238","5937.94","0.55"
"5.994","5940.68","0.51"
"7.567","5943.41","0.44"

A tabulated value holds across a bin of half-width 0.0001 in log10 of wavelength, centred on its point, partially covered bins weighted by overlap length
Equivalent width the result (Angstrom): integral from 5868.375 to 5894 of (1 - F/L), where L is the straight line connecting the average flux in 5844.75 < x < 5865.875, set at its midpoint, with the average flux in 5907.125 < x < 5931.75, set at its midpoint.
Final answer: 2.06 Angstrom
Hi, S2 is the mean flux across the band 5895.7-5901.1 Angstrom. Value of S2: 4.91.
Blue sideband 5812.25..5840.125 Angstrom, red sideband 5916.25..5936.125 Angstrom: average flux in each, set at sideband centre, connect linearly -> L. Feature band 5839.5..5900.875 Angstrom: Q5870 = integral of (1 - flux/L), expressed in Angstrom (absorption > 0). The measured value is 6.1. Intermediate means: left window 7.1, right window 6.69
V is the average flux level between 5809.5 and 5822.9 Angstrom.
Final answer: 7.41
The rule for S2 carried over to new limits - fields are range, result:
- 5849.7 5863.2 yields 6.26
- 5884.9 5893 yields 4.99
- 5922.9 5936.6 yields 6.73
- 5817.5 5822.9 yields 7.86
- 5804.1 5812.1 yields 6.78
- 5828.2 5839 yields 6.98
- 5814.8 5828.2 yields 7.41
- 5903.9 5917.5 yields 7.06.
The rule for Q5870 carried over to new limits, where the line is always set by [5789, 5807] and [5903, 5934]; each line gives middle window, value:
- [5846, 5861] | 1.12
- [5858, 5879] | -1.45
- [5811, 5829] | -1.38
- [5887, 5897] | 3.04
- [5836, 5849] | 0.49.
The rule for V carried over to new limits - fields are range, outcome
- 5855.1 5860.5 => 5.36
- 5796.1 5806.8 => 6.66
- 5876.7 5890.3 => 5.94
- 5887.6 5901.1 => 4.68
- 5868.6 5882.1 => 6.81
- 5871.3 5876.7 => 6.69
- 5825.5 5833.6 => 6.97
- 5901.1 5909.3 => 6.91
